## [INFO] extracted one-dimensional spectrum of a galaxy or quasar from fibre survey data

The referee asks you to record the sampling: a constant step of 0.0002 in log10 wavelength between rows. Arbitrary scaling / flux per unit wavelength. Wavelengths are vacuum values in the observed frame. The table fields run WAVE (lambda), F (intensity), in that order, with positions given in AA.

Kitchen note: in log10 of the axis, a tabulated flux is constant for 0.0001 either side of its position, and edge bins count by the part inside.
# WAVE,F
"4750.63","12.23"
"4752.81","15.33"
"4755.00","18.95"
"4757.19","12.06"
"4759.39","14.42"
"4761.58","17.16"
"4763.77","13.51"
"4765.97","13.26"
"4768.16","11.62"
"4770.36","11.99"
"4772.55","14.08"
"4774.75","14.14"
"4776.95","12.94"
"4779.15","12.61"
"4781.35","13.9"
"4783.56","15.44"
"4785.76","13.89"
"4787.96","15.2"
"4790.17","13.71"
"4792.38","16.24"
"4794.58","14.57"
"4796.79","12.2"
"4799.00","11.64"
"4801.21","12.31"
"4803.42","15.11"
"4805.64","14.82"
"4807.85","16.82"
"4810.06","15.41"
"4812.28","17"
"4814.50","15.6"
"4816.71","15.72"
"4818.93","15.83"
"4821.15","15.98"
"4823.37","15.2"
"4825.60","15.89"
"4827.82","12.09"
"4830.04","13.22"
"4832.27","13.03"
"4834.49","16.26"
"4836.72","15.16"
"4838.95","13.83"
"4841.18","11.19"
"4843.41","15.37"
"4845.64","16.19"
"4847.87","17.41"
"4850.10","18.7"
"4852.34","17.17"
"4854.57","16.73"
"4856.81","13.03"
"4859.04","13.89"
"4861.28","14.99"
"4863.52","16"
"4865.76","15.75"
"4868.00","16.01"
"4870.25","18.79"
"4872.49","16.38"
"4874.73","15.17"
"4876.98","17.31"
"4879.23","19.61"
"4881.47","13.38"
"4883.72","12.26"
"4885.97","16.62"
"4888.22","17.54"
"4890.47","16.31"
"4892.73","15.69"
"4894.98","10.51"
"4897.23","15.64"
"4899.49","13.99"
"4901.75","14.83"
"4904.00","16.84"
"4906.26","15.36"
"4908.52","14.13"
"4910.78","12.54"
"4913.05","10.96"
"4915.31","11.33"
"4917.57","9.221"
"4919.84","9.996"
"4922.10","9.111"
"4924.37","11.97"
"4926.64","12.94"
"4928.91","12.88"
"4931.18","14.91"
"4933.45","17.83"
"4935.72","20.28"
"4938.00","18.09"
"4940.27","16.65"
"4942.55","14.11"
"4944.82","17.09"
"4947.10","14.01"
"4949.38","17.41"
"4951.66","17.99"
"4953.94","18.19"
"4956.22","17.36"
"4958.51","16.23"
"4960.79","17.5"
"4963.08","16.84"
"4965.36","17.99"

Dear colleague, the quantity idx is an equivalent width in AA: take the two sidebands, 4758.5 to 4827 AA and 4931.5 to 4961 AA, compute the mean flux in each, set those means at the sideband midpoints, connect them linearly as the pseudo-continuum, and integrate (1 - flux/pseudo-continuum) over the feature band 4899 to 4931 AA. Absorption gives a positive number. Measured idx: 7.55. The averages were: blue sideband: 14.5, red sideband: 17.1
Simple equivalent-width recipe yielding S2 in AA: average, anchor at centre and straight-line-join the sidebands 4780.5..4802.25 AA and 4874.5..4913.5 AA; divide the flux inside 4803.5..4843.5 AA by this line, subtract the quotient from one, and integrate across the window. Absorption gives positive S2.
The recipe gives -1.9 AA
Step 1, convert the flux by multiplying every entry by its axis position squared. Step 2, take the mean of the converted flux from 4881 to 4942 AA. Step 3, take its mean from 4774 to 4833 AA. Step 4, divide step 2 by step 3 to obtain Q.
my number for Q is 1.0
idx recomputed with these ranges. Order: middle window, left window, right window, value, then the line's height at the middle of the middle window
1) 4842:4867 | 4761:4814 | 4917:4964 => -2.1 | 14.7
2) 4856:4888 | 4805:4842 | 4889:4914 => -2.6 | 14.5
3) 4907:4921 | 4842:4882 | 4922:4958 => 4.0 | 16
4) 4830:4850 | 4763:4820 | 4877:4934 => -1.2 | 14.1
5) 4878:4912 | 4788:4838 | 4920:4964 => 0.8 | 15.4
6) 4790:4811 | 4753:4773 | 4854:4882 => 0.7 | 14.8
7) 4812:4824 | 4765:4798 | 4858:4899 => -1.2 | 14.4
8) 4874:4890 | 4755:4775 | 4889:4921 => -3.0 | 13.5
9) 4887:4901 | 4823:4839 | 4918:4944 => -0.6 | 14.3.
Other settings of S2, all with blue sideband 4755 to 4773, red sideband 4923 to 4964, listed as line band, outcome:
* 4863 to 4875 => -0.98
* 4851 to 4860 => -0.17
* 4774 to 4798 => 0.08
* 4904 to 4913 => 0.99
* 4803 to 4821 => -1.70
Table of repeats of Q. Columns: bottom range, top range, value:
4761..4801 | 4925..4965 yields 1.29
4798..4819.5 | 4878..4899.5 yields 1.05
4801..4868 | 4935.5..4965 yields 1.17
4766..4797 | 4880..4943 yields 1.08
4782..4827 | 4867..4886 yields 1.12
